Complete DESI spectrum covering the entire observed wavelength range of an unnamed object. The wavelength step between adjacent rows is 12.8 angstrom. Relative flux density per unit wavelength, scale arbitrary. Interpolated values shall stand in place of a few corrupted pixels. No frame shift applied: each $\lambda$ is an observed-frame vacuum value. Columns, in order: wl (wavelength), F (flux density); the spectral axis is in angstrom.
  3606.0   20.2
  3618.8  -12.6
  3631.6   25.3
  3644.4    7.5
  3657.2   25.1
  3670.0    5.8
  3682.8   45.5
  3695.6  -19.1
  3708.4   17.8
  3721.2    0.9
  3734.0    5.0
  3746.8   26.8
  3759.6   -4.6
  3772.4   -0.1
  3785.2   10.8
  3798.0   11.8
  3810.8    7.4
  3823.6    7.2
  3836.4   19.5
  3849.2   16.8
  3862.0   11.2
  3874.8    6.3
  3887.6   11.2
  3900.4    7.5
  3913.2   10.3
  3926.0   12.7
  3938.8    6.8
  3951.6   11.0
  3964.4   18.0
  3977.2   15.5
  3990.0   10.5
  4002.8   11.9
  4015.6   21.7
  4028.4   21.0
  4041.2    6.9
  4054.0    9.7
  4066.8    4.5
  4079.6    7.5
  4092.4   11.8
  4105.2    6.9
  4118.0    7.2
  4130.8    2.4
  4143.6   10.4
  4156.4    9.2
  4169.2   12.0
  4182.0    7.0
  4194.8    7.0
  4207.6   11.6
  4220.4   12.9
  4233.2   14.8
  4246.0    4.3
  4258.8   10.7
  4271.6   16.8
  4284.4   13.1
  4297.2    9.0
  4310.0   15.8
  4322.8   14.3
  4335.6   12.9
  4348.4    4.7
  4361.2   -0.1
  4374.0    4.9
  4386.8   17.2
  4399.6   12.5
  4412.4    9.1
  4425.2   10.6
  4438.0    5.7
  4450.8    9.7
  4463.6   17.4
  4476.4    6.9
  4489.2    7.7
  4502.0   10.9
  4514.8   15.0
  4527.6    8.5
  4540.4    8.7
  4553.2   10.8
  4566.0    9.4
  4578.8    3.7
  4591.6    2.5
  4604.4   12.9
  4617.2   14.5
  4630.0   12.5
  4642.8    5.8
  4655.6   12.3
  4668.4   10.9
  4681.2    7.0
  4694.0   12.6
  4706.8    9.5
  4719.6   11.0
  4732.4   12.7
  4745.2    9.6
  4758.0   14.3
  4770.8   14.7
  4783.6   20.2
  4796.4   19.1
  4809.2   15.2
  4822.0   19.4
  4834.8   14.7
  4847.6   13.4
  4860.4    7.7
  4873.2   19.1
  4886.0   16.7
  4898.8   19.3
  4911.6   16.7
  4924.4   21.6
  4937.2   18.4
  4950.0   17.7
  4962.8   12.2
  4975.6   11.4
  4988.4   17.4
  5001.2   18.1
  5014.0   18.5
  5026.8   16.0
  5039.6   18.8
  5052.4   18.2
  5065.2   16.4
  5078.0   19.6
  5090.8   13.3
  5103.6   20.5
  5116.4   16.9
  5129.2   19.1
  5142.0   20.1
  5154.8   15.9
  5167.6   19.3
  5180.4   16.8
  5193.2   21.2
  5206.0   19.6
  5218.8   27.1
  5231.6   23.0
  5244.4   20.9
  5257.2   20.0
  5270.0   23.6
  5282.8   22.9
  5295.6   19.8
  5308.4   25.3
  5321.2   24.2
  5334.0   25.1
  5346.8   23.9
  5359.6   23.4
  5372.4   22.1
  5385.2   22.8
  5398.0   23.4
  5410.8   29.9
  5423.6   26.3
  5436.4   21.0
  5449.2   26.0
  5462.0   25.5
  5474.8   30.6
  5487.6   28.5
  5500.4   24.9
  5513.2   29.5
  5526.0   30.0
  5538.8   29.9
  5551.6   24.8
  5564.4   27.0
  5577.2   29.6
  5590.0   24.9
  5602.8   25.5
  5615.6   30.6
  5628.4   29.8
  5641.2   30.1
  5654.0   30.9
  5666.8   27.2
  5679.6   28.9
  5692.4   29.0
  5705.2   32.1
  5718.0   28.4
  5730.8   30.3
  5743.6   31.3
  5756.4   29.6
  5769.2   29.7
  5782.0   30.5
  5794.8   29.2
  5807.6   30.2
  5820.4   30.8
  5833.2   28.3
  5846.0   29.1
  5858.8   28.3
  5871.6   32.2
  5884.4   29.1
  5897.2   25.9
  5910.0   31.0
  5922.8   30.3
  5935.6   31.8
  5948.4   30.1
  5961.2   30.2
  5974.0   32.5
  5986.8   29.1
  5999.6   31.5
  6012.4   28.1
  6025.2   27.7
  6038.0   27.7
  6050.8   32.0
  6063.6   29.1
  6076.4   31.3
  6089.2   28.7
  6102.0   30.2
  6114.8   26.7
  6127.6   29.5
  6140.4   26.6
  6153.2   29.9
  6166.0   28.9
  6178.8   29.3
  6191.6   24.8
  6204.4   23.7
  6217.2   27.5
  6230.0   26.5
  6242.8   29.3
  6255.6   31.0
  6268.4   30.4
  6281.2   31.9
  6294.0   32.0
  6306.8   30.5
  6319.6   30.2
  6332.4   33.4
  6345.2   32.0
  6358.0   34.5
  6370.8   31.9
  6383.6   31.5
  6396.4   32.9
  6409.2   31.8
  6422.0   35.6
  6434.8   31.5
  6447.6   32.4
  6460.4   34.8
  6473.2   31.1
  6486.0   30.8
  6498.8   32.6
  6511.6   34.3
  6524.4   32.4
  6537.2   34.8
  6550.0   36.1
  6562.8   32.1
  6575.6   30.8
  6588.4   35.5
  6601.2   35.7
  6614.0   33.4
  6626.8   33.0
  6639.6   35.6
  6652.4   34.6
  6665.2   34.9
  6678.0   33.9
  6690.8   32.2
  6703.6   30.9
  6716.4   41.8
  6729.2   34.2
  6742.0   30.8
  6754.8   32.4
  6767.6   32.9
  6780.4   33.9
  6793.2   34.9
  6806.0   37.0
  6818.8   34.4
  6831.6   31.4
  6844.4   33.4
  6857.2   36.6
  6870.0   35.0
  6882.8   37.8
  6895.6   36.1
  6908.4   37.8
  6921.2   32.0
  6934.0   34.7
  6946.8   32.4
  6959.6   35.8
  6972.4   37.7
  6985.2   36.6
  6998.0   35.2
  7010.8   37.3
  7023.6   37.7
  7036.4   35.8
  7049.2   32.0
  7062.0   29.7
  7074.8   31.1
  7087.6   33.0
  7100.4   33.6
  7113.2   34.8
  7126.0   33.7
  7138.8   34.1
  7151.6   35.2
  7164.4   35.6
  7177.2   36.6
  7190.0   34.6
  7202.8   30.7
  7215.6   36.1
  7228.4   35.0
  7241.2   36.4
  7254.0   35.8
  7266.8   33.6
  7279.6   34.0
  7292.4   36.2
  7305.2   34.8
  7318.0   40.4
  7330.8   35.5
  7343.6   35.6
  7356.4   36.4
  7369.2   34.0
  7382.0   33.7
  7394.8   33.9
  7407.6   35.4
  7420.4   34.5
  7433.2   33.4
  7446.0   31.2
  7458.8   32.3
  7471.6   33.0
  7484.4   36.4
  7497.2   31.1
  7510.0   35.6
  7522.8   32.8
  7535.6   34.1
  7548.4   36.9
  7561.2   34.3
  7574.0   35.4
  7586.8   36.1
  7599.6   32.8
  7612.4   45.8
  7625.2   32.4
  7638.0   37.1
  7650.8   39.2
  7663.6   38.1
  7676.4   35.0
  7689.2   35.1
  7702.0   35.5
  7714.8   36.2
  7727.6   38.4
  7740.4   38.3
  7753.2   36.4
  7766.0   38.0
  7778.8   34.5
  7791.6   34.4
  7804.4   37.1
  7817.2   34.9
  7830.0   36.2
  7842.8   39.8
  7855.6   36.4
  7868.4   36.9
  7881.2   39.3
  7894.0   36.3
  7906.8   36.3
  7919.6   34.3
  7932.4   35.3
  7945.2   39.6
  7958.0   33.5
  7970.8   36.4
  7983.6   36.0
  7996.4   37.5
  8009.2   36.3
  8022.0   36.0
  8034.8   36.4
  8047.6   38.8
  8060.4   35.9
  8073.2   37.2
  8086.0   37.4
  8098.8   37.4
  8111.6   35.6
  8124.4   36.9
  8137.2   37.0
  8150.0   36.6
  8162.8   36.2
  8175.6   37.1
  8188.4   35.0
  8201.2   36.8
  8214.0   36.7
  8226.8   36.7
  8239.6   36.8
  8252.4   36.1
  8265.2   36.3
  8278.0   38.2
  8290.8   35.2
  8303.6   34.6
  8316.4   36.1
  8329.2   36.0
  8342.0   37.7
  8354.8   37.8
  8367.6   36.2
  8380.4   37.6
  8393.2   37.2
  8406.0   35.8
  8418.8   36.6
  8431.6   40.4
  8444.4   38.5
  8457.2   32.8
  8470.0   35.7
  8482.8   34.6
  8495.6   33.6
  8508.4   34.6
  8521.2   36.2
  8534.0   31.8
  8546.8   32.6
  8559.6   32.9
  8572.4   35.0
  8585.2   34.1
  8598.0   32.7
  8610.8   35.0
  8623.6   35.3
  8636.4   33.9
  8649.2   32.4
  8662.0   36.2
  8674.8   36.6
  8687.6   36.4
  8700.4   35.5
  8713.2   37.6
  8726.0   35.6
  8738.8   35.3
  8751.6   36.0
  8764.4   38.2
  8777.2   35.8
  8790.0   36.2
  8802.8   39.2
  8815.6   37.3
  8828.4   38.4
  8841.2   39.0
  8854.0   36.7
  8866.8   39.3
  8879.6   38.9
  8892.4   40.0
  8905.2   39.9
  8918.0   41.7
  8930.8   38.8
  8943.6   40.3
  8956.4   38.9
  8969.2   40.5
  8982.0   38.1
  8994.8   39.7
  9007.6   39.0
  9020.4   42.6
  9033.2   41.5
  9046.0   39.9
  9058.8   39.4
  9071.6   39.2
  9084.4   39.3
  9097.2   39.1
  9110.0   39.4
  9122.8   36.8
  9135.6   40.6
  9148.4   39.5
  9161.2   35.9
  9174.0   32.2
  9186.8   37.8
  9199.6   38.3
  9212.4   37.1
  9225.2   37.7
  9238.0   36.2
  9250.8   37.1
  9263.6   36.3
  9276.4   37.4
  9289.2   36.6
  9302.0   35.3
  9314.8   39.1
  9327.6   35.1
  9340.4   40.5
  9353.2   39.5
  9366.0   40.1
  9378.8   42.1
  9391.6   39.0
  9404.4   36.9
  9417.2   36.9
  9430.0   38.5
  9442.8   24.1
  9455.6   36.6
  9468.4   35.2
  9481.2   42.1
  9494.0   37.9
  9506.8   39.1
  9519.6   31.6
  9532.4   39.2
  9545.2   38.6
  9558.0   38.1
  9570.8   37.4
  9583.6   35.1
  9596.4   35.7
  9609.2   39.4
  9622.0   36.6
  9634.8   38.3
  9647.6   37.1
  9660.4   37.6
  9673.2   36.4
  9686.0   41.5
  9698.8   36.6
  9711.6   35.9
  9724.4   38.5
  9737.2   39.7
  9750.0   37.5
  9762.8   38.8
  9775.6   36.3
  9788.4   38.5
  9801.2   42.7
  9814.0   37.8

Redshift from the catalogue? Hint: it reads 0.20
